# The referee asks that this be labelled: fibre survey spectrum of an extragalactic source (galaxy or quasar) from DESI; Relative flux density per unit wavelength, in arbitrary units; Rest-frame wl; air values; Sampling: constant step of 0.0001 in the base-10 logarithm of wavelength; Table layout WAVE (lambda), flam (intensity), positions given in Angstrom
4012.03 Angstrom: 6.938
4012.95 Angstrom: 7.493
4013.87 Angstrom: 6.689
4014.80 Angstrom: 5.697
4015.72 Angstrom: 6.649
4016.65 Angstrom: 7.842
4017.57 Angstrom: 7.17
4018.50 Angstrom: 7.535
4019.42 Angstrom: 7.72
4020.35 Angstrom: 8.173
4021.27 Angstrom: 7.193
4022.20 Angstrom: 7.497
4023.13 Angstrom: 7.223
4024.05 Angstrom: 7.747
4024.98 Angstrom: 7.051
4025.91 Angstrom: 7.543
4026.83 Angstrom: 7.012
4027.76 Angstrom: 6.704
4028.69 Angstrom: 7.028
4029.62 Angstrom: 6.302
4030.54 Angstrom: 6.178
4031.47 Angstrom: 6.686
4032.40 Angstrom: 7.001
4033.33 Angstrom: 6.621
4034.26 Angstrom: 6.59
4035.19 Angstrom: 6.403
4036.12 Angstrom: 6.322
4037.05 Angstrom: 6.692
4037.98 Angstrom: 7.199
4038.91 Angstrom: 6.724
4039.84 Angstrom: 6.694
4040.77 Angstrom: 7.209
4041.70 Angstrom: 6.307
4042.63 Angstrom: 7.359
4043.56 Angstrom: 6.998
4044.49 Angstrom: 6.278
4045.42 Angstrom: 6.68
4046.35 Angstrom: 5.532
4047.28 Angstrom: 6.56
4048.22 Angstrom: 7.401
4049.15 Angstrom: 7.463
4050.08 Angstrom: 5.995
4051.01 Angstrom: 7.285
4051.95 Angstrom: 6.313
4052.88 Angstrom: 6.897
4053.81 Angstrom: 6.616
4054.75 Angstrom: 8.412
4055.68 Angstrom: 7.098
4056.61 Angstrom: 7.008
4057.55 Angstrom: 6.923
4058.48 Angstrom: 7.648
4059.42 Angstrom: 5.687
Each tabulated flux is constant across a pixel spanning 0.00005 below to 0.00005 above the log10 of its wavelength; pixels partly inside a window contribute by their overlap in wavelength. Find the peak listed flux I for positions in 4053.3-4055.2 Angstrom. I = 8.412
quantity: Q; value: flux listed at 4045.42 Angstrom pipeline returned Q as 6.68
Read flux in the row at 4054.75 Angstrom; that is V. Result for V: 8.412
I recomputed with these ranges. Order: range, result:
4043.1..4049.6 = 7.463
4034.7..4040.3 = 7.199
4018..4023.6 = 8.173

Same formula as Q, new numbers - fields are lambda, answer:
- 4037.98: 7.199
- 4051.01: 7.285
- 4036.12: 6.322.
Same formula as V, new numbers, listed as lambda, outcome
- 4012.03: 6.938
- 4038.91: 6.724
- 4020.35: 8.173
